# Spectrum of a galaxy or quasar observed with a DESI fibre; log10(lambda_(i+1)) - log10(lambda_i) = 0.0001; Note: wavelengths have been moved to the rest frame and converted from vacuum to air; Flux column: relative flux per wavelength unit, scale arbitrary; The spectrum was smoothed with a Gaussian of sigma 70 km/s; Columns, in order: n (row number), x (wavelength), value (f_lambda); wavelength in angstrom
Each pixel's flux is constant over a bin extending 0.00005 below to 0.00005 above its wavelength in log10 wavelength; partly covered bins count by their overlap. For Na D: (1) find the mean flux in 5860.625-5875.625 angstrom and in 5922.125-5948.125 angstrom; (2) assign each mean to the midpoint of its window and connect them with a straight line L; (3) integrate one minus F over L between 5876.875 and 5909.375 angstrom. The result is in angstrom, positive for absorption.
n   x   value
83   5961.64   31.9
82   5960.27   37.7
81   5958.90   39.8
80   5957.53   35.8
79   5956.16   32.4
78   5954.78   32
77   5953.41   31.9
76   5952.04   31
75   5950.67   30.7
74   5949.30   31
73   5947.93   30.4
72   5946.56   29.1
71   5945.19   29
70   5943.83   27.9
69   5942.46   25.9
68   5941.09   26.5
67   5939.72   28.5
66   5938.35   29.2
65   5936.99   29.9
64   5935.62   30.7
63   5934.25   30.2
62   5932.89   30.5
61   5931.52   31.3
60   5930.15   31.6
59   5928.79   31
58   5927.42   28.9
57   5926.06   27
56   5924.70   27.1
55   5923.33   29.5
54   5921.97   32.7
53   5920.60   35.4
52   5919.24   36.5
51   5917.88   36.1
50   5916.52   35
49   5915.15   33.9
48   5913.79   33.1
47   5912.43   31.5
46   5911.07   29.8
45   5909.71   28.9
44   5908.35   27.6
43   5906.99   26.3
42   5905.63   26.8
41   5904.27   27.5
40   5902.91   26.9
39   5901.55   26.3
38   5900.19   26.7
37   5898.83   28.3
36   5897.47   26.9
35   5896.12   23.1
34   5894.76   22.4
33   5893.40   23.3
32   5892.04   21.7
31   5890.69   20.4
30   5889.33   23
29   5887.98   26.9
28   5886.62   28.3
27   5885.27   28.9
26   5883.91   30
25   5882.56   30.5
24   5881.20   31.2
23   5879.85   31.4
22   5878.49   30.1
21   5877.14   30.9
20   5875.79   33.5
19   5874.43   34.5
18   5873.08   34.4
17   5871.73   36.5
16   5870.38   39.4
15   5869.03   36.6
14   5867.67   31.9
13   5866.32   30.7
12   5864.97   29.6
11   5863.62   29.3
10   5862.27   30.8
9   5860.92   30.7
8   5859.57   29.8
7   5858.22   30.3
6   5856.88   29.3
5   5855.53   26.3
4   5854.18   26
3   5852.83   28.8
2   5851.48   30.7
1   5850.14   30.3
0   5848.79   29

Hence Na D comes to 5.0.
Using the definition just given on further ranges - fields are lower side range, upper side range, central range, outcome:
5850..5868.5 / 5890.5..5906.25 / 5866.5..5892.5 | -3.02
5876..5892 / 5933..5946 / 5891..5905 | 1.57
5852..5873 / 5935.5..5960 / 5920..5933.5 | 0.17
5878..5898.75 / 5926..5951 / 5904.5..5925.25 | -2.34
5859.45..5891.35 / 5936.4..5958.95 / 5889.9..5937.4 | 2.50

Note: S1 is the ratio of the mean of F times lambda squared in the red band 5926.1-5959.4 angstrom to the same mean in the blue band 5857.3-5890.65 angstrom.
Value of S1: 1.01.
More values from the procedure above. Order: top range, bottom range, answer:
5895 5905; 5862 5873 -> 0.80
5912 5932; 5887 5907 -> 1.29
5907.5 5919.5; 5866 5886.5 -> 1.00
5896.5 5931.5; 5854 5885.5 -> 0.97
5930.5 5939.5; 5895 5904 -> 1.17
